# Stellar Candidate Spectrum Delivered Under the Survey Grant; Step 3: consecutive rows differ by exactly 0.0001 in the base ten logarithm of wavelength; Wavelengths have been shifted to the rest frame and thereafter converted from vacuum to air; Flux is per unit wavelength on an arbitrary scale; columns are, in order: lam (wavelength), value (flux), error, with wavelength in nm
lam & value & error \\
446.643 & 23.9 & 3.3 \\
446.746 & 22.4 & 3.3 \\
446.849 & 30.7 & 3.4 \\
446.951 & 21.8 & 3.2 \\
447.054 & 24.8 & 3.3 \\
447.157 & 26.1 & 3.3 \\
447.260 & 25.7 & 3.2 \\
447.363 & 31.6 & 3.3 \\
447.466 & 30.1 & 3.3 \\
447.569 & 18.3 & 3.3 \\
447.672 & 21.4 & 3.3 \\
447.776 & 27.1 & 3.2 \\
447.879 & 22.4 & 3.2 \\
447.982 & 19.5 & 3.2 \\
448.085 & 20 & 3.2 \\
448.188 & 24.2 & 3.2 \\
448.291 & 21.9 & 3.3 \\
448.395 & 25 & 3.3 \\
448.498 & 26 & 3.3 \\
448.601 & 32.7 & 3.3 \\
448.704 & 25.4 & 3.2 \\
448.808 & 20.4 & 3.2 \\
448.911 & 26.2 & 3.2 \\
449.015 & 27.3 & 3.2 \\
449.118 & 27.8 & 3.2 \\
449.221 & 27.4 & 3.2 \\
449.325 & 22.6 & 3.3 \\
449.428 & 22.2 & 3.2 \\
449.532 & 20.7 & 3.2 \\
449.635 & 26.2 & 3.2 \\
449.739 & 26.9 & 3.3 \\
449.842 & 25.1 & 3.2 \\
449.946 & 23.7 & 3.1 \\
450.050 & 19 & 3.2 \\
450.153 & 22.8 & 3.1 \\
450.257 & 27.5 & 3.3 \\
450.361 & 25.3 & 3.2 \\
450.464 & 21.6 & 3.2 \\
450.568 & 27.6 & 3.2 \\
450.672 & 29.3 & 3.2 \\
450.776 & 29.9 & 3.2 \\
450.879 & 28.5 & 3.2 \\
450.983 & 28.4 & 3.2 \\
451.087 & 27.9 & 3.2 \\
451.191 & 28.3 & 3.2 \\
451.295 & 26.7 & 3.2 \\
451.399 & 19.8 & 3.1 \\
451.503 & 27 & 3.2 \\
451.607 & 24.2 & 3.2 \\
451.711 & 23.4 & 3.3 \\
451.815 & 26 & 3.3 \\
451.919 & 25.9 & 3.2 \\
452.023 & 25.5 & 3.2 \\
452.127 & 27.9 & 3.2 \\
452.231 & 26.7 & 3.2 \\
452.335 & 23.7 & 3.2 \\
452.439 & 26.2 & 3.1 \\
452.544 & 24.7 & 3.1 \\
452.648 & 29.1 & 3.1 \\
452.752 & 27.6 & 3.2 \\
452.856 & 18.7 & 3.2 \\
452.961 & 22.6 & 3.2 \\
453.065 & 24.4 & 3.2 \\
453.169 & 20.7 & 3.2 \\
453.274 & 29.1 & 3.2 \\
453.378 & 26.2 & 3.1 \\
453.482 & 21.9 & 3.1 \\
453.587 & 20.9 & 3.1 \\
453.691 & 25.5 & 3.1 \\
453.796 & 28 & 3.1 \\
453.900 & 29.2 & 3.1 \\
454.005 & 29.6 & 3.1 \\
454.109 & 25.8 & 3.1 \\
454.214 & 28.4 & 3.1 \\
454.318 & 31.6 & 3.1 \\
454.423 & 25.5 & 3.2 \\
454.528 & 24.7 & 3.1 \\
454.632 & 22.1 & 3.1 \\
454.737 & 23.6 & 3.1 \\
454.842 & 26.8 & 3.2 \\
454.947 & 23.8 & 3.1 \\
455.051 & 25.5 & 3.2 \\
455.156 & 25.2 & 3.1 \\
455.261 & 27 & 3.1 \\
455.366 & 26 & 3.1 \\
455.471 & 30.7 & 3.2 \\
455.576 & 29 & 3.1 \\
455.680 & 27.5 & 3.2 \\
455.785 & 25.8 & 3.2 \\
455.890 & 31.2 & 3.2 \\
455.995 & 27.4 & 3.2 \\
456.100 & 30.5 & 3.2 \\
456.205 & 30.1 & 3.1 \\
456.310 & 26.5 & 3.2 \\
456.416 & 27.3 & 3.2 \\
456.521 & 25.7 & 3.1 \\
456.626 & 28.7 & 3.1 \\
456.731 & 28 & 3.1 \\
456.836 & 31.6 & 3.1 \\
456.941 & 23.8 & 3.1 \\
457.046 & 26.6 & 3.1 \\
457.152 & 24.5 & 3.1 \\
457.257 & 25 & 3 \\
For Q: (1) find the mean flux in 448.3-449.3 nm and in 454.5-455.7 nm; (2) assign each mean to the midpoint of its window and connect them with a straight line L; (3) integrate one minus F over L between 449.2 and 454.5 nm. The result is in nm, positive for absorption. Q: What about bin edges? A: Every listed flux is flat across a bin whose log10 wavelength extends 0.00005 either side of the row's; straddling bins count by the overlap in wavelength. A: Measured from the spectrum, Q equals 0.11 nm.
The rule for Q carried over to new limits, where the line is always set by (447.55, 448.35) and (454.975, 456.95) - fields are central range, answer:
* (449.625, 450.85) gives -0.092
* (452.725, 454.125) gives 0.056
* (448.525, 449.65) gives -0.125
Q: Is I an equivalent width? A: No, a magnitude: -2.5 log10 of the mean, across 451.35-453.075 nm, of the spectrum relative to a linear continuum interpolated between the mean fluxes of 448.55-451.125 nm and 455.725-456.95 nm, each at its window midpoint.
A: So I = 0.07 mag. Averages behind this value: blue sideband 25.7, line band 24.9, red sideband 28.2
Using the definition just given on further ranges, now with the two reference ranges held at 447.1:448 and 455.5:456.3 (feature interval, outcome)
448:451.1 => 0.025 mag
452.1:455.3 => 0.089 mag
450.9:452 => 0.035 mag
